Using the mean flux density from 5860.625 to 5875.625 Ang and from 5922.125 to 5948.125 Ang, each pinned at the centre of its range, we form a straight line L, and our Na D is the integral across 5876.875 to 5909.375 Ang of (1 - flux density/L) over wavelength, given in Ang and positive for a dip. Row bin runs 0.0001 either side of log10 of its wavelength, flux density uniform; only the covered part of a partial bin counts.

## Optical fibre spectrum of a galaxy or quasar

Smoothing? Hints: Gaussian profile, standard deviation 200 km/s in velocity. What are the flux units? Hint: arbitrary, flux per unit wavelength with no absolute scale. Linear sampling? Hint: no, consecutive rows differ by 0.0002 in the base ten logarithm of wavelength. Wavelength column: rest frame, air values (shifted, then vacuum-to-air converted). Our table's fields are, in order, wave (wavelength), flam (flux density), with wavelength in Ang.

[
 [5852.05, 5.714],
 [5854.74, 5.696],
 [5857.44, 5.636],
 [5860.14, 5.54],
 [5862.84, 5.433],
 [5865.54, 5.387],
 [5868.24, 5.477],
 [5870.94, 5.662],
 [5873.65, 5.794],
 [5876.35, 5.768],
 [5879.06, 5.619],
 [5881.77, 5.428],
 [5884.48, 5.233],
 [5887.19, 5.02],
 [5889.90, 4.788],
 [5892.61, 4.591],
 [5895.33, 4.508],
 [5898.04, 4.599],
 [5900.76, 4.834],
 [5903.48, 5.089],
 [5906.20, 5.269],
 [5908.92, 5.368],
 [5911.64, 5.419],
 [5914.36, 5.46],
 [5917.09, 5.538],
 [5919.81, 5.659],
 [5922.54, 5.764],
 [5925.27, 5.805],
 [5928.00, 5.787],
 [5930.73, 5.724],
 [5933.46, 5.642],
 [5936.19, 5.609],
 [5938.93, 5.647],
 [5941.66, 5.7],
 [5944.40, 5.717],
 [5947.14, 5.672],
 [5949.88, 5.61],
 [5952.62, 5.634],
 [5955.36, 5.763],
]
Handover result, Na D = 3.3 Ang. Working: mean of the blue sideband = 5.56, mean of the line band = 5.04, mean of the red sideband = 5.7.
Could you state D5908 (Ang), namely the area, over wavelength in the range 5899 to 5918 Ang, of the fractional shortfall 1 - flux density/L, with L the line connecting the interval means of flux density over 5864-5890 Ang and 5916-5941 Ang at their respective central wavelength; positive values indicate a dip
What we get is 1.1 Ang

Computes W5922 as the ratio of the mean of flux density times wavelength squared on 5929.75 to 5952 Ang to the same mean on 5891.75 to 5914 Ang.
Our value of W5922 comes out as 1.1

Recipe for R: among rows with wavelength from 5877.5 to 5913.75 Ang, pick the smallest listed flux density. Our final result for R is 4.508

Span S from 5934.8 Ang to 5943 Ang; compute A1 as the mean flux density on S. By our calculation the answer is 5.65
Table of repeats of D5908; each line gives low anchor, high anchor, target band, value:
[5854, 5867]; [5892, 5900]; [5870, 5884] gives -1.5 Ang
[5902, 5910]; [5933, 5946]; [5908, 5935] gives -0.9 Ang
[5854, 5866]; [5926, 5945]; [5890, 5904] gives 2.3 Ang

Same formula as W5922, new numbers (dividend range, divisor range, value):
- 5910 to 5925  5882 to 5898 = 1.16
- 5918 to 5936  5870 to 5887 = 1.05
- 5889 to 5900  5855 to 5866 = 0.85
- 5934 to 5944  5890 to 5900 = 1.25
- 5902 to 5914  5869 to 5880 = 0.94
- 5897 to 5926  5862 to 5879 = 0.97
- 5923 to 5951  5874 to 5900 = 1.14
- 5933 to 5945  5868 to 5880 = 1.02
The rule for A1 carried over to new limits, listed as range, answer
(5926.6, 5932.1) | 5.76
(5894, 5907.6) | 4.86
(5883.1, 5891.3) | 5.02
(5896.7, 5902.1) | 4.71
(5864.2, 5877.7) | 5.62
